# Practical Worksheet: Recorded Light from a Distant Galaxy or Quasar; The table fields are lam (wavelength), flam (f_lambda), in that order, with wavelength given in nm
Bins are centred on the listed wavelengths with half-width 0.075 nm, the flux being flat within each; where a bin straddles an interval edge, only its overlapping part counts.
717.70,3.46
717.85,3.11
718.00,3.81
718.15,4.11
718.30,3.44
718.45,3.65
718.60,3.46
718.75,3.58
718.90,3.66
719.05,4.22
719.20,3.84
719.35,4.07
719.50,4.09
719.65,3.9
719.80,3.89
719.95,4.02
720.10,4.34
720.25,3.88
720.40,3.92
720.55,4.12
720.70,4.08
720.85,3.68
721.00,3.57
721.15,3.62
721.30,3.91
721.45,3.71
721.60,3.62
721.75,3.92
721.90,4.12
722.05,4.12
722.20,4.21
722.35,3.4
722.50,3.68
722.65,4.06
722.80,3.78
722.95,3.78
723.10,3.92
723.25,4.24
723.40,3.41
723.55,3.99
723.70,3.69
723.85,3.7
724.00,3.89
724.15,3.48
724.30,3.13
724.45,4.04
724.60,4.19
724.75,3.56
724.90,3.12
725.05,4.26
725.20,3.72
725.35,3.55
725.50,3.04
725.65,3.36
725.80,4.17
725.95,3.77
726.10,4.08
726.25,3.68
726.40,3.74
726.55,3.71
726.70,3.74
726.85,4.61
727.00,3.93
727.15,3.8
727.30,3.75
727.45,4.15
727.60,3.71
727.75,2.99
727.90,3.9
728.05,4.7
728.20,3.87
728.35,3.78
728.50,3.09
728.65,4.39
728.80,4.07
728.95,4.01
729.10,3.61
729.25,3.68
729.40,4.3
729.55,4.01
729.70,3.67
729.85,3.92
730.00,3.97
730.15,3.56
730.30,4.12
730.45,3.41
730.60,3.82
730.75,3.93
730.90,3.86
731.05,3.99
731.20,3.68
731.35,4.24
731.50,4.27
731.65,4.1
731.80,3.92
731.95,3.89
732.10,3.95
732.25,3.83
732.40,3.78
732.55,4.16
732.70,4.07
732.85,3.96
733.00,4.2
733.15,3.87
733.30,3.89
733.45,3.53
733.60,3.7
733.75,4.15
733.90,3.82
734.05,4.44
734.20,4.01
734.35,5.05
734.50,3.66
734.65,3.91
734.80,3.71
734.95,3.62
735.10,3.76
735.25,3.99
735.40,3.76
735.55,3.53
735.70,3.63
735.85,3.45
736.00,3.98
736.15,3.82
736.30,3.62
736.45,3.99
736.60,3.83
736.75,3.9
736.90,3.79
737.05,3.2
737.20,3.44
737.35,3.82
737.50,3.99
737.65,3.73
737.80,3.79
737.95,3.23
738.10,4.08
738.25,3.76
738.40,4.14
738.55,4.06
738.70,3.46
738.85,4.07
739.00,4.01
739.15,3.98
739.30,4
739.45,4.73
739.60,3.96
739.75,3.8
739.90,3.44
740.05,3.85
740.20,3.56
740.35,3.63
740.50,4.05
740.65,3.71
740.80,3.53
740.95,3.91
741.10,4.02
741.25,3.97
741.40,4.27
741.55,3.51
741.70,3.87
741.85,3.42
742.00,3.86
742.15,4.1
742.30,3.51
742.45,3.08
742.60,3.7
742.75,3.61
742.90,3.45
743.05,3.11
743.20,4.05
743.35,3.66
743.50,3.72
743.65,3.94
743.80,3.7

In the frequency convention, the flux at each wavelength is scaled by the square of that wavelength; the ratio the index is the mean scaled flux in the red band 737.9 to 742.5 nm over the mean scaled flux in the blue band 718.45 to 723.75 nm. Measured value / 1.04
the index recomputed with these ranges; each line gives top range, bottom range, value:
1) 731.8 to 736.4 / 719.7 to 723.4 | 1.04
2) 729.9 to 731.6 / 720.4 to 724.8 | 1.04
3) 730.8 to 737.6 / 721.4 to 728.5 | 1.05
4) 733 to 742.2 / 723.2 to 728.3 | 1.05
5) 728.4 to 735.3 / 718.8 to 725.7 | 1.06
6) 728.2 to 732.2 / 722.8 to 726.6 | 1.06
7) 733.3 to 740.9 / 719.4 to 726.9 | 1.04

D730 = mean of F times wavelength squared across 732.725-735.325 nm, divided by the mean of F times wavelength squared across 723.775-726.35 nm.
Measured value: 1.1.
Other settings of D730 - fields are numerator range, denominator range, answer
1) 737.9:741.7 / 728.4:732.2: 1.02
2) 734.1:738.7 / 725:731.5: 1.01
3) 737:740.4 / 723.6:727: 1.06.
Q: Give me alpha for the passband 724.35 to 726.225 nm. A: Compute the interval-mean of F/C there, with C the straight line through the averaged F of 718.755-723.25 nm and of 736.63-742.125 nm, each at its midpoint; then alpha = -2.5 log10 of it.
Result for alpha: 0.04 mag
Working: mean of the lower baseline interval 3.9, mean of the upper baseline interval 3.82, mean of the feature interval 3.73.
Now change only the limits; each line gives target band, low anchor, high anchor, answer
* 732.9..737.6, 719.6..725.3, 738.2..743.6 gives -0.01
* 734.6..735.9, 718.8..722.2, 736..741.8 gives 0.04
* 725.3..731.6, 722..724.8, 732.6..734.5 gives 0.02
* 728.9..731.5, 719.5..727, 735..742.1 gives -0.02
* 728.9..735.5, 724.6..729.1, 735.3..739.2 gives -0.04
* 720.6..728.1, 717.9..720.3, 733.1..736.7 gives 0.02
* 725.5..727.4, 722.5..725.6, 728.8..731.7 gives -0.01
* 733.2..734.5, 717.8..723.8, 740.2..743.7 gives -0.08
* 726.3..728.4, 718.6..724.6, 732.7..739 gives -0.01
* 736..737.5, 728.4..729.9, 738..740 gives 0.05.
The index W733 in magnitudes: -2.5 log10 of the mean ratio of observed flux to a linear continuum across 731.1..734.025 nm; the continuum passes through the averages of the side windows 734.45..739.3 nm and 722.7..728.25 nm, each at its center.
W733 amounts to -0.05 mag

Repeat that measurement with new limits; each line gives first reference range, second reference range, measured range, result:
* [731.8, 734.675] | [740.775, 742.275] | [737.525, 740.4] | 0.01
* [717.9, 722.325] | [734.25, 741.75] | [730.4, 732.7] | -0.02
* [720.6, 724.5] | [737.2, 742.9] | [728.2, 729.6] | -0.02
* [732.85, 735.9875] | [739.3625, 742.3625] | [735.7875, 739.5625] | 0.01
